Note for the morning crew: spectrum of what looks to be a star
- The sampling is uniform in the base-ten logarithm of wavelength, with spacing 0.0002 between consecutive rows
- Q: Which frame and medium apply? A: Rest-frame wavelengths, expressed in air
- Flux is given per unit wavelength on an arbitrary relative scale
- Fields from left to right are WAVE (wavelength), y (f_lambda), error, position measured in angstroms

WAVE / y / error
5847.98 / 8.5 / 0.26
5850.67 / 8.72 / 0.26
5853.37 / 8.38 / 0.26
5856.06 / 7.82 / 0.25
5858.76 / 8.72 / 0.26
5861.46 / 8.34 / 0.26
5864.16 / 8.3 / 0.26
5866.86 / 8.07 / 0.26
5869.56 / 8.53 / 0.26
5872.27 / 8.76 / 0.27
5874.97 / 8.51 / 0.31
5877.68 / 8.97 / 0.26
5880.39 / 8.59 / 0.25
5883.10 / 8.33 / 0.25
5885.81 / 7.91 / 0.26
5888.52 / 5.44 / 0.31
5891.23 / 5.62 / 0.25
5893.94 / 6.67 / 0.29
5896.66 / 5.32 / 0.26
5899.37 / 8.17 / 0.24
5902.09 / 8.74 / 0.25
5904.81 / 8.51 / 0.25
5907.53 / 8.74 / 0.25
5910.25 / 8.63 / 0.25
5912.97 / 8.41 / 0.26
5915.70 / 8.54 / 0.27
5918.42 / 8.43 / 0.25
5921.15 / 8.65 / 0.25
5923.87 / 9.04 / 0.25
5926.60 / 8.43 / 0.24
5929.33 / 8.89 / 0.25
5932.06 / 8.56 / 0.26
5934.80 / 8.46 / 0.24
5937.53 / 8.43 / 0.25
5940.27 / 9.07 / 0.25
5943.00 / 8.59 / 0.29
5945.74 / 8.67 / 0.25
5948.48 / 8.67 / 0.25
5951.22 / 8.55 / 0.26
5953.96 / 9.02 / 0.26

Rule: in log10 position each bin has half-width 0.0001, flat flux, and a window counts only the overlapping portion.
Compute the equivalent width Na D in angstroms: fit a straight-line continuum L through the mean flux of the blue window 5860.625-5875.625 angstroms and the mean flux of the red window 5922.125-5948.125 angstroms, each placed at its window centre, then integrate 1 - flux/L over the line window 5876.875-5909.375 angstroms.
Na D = 3.6 angstroms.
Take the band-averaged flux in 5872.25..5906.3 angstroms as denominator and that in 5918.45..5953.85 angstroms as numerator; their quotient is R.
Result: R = 1.1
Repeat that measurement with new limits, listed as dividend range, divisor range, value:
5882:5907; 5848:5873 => 0.86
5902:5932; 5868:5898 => 1.15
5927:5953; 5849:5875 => 1.03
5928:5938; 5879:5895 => 1.21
